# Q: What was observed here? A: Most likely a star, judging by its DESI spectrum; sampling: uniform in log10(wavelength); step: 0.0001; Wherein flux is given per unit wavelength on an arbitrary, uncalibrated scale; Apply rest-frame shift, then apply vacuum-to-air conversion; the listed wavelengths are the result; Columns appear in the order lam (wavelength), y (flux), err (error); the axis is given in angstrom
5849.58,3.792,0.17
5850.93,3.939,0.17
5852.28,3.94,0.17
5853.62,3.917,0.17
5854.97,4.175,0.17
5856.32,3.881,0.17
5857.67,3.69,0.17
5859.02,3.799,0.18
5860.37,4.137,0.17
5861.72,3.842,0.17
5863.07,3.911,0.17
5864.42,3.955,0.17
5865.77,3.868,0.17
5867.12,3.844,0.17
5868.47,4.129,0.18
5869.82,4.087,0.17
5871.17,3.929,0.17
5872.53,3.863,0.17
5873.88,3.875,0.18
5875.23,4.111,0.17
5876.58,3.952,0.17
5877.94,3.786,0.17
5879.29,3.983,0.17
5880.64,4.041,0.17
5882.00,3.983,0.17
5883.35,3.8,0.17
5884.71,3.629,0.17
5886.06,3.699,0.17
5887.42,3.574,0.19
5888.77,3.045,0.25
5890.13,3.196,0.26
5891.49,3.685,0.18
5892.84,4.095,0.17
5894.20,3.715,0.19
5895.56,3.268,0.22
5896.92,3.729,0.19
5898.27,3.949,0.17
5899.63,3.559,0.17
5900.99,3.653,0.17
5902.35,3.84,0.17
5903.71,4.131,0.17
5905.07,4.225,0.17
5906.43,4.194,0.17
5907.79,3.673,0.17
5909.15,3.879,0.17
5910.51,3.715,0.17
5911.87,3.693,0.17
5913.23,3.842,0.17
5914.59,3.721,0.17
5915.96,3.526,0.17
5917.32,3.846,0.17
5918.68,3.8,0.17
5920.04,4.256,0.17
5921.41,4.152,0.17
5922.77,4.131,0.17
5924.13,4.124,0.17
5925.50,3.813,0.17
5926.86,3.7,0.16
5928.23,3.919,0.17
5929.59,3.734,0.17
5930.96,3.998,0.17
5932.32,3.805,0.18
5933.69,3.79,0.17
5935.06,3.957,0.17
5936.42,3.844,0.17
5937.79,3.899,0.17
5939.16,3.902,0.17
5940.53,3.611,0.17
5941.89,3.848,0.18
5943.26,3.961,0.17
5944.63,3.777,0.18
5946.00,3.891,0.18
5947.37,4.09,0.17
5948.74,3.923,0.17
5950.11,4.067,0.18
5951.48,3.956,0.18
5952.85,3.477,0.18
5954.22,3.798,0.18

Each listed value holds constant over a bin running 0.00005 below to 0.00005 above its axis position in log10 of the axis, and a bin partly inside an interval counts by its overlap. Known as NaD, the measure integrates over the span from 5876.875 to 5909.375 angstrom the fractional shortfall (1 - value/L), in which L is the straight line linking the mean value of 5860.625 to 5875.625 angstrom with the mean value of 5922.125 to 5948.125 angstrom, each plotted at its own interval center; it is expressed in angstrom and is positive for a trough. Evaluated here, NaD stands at 1.33 angstrom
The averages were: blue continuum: 3.95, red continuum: 3.88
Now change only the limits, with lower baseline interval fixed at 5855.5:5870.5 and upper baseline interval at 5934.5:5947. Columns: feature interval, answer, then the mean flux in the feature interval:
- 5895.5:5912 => 0.25 angstrom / 3.83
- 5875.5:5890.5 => 0.72 angstrom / 3.72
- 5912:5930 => -0.04 angstrom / 3.89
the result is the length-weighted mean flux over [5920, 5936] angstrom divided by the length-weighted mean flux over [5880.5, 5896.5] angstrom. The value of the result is 1.1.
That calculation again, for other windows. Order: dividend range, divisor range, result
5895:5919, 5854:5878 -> 0.96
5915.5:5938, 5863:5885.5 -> 0.99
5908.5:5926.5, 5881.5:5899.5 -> 1.07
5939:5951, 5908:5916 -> 1.04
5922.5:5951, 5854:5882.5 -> 0.99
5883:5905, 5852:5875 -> 0.93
